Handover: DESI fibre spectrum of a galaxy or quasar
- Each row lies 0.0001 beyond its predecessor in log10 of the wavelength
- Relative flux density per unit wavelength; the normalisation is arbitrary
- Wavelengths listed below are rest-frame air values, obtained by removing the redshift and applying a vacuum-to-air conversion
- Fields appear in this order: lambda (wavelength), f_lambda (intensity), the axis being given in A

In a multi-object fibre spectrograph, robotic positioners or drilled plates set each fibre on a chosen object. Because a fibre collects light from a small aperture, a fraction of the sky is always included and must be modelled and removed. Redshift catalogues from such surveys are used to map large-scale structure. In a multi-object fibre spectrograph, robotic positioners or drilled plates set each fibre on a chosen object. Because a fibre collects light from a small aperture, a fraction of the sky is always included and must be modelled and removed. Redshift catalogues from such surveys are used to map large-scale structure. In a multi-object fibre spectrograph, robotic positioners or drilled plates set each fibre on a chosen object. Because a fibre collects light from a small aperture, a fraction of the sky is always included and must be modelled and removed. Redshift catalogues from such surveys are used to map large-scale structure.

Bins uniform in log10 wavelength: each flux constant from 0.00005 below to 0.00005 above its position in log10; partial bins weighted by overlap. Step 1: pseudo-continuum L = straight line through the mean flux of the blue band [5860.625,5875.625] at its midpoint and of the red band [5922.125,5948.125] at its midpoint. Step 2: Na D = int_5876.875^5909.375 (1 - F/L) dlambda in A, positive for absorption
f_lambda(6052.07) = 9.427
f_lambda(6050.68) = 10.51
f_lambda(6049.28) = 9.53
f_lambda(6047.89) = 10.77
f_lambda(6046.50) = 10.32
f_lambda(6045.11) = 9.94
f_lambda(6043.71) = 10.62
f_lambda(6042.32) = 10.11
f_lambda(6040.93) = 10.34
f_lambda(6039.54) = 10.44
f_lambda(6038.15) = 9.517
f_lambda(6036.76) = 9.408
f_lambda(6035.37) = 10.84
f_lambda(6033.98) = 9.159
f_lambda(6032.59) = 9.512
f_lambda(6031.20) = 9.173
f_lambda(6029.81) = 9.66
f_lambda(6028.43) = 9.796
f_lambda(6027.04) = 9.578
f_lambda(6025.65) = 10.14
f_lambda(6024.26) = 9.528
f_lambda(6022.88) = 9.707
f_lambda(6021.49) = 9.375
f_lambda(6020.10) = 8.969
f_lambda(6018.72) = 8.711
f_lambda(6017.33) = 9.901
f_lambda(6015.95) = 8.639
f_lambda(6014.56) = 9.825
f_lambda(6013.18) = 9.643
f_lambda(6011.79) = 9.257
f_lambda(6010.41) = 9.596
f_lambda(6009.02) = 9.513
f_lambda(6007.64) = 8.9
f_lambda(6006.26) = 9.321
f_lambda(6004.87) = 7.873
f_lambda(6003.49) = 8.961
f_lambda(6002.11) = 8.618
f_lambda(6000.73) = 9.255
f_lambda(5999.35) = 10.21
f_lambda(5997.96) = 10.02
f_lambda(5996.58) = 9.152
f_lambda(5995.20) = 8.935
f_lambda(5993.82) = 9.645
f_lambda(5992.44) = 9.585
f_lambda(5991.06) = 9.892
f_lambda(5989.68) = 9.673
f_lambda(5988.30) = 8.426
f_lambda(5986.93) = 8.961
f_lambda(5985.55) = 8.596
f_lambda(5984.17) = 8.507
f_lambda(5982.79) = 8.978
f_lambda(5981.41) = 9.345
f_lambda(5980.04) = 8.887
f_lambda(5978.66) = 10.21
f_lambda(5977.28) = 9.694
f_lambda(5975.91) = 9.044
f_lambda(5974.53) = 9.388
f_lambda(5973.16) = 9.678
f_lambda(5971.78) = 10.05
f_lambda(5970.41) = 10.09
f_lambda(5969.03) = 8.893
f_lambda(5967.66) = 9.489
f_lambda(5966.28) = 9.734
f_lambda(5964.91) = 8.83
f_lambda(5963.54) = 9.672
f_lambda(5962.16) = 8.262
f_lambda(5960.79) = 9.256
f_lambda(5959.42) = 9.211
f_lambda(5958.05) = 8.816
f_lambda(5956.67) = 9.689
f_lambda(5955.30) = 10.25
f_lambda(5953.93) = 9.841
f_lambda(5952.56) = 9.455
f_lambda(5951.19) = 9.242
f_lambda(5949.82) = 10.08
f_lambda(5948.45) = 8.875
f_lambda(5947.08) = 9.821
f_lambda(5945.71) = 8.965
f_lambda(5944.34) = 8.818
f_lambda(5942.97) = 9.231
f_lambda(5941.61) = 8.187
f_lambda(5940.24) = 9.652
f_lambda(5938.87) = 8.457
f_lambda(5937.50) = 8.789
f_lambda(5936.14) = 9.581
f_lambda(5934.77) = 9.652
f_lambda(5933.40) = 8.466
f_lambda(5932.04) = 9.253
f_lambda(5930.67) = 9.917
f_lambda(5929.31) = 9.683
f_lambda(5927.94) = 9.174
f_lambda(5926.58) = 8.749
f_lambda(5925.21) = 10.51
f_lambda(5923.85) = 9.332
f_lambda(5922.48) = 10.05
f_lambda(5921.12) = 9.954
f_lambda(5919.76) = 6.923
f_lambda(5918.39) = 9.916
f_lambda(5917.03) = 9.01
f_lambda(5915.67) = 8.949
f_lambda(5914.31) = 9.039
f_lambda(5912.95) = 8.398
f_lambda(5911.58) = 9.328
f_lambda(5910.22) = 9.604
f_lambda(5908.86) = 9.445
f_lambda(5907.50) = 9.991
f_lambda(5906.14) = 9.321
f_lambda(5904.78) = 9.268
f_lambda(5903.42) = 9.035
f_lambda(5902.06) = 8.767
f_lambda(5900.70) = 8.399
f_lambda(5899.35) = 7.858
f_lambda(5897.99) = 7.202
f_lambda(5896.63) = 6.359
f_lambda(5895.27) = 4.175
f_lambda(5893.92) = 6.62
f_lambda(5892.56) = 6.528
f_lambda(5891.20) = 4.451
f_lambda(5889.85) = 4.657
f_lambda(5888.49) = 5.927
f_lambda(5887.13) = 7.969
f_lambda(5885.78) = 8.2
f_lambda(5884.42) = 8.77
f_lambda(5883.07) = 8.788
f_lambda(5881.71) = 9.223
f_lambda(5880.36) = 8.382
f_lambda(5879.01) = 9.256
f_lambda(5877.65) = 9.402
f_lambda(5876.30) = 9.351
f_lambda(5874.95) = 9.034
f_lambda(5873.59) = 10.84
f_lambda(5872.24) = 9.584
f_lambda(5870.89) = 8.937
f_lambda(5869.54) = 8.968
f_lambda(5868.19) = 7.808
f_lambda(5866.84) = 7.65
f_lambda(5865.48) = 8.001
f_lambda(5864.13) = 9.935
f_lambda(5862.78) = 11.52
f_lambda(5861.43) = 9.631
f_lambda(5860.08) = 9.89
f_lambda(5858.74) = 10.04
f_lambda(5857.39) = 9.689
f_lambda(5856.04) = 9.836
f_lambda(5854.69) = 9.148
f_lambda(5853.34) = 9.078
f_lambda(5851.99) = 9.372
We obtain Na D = 5.0 A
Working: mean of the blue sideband 9.27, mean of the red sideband 9.26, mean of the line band 7.83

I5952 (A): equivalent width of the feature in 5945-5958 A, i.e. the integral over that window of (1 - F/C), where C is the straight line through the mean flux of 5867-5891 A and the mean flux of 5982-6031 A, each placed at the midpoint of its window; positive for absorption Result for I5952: -0.9 A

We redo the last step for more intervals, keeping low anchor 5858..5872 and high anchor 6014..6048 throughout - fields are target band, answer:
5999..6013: 0.76 A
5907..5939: 0.53 A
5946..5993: 0.98 A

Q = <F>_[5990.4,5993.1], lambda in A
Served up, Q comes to 9.74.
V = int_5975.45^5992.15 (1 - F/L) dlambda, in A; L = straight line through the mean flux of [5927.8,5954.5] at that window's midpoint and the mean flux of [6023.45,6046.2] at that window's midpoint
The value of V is 0.59 A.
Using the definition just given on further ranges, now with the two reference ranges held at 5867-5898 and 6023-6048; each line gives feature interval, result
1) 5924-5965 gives -2.8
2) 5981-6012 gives 0.7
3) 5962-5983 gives -0.8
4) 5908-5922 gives -1.3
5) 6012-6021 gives 0.3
